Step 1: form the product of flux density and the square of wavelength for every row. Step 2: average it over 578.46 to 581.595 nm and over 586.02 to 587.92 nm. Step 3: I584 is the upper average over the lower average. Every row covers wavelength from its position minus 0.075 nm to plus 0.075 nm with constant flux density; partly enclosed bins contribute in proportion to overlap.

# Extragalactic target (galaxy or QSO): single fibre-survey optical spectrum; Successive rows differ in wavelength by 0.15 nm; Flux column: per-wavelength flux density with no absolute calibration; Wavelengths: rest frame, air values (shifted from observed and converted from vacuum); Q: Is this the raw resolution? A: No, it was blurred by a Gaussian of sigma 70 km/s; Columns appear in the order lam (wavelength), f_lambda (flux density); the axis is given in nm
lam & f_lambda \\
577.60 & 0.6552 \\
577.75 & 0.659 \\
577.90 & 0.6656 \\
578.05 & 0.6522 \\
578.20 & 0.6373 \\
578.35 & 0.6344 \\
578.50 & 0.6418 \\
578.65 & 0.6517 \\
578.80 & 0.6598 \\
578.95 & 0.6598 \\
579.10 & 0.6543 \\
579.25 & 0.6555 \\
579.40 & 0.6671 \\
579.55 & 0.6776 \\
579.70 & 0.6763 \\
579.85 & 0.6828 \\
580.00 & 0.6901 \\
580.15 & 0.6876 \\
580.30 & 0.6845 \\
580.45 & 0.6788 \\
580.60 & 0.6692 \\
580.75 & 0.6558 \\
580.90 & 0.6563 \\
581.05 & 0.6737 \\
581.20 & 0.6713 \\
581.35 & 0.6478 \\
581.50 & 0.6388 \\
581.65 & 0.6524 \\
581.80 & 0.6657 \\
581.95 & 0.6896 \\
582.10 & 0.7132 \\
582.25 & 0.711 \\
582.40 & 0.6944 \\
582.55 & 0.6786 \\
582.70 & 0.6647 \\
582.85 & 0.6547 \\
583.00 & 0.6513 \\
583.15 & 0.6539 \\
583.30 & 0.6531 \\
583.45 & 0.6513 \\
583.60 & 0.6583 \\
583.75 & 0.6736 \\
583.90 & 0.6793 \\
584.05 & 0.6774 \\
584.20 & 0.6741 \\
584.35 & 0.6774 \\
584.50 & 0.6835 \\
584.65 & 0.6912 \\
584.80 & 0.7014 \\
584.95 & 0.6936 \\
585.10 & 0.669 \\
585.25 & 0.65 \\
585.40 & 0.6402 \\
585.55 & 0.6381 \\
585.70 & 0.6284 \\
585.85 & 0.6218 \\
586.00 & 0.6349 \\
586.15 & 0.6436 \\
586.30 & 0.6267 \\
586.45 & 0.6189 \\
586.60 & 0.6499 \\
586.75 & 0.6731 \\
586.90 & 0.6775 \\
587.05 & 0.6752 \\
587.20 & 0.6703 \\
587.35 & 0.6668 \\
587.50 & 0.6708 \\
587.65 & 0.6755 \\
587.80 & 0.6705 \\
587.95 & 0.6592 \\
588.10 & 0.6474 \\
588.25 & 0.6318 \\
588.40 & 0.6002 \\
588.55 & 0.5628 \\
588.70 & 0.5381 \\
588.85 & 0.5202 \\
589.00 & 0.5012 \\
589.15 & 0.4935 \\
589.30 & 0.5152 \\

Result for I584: 1.0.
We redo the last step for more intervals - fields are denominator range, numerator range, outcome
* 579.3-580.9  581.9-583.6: 1.01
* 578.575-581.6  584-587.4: 1.01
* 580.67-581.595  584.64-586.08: 1.01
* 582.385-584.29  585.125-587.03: 0.98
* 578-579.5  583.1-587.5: 1.04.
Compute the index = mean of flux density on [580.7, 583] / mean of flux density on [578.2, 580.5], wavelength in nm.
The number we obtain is 1.01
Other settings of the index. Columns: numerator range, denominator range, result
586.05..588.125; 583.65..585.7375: 0.98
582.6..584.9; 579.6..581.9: 1.00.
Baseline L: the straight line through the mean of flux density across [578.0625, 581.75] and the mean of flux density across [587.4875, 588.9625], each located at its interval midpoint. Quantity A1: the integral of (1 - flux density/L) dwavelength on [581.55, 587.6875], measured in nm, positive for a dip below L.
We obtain -0.30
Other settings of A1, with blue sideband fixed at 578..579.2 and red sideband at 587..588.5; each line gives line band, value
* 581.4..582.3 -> -0.035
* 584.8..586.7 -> 0.023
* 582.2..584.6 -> -0.069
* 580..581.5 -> -0.043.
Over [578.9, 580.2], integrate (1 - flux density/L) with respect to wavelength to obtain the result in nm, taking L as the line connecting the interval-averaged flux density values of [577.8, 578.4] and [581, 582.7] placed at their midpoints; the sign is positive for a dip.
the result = -0.03 nm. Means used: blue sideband 0.648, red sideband 0.676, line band 0.672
